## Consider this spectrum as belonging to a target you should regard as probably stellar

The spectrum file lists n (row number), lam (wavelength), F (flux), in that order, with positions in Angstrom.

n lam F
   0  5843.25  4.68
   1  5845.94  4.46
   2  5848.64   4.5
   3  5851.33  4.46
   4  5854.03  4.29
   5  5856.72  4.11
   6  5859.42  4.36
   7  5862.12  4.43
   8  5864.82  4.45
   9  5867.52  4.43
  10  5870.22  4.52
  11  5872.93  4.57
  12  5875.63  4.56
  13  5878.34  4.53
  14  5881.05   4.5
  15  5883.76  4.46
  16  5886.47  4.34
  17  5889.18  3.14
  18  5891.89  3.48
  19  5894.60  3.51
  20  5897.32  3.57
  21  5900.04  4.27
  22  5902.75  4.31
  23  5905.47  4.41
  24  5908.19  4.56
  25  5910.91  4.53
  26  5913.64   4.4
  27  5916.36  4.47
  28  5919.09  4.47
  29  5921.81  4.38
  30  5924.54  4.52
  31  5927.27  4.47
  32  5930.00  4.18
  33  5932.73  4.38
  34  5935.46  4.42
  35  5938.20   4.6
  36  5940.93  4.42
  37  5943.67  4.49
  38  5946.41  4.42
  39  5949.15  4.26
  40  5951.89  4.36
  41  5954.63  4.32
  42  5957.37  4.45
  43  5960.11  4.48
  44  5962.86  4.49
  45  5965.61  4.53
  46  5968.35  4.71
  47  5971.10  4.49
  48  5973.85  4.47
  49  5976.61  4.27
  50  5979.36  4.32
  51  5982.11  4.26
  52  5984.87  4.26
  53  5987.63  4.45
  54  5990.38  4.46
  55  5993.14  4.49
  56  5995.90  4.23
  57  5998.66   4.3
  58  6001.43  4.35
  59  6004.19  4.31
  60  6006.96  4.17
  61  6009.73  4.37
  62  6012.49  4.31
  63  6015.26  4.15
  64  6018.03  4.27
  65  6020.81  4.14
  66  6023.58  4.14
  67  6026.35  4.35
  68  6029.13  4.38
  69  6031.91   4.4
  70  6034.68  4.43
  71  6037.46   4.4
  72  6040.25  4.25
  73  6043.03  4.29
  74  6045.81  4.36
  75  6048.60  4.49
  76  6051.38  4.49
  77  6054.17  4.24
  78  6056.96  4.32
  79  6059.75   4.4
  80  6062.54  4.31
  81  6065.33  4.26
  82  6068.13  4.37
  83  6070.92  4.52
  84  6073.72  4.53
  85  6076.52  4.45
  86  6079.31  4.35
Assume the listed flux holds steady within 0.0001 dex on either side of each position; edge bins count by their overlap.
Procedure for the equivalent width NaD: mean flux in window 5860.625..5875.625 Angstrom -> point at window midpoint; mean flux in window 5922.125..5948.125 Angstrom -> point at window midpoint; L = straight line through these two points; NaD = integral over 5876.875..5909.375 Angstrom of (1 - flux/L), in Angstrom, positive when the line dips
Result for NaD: 2.7 Angstrom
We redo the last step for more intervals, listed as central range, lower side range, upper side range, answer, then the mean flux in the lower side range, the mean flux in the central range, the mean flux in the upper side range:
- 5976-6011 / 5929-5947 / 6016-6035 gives 0.1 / 4.42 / 4.33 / 4.29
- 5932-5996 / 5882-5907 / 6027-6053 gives -4.0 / 3.96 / 4.42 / 4.38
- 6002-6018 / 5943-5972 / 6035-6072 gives 0.5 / 4.45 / 4.27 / 4.36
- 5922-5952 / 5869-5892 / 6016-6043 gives -0.9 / 4.27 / 4.41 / 4.3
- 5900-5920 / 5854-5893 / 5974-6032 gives -0.7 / 4.28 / 4.44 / 4.3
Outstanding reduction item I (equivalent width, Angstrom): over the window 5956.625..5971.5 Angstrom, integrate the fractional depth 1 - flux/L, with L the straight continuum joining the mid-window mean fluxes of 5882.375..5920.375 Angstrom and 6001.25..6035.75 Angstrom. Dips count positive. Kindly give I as -1.1 Angstrom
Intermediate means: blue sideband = 4.14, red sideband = 4.29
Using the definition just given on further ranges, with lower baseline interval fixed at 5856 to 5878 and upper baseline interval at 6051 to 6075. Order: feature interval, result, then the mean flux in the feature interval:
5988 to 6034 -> 0.9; 4.31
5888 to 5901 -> 2.5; 3.58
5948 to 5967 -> 0.0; 4.42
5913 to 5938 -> 0.0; 4.42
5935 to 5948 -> -0.2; 4.47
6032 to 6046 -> 0.1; 4.35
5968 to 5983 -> 0.0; 4.4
